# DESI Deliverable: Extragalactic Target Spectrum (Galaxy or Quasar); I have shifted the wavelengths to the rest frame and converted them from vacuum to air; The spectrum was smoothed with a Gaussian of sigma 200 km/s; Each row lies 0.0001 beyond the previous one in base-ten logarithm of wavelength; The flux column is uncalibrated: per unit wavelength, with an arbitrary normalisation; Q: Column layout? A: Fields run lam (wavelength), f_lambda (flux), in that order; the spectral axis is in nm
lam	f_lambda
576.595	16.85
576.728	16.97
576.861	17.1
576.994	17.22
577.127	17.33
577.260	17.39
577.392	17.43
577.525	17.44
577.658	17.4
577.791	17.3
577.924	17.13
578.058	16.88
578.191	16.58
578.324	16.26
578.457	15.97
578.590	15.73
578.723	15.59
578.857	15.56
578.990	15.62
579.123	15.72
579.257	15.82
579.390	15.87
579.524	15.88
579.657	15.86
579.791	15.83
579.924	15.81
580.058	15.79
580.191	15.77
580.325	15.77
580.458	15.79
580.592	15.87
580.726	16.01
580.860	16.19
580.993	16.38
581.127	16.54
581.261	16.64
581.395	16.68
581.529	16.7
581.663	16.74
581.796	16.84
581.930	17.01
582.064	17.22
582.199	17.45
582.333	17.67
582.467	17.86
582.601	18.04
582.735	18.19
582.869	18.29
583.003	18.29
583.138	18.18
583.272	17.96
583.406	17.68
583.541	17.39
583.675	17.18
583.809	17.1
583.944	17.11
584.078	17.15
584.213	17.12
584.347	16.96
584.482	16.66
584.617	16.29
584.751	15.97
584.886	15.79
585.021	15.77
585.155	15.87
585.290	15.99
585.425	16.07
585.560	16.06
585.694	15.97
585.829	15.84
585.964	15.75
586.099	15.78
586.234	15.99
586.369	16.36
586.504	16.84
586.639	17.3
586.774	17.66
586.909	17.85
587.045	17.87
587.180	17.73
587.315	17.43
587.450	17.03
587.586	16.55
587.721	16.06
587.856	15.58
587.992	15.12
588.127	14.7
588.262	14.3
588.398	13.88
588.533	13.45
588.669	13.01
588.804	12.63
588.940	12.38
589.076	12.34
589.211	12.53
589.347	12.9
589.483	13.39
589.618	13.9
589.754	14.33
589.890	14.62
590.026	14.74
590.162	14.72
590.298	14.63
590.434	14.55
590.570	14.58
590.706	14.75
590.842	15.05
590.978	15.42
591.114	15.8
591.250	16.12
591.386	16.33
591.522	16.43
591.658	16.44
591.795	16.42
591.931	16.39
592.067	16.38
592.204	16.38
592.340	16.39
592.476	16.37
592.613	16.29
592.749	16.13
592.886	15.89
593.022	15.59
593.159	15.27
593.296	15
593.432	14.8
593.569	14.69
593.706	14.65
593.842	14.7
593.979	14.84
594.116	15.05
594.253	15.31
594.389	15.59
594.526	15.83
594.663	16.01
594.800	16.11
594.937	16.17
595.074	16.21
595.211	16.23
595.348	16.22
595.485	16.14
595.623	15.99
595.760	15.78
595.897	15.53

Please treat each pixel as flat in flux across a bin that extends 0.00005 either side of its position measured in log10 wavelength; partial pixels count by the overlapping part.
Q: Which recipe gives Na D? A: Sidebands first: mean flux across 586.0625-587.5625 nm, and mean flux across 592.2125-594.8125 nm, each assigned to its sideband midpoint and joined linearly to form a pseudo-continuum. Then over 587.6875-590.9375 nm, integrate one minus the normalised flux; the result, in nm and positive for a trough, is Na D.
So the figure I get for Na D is 0.48 nm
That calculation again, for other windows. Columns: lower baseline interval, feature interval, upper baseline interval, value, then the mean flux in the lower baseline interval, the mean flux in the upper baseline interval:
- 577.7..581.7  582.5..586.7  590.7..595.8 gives -0.21 nm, 16.1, 15.8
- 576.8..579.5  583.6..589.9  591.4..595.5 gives 0.20 nm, 16.6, 15.8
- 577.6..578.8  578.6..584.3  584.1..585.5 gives -0.11 nm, 16.5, 16.3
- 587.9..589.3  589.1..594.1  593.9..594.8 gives -0.23 nm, 13.5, 15.5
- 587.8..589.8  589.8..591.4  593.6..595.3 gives -0.09 nm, 13.6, 15.6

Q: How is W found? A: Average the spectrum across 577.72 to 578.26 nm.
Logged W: 17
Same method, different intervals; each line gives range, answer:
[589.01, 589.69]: 13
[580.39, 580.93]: 16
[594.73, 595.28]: 16.2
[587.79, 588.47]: 14.7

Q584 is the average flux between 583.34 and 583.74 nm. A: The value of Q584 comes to 17.4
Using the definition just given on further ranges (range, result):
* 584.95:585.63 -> 16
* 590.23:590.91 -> 14.7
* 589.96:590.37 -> 14.7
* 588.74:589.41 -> 12.5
